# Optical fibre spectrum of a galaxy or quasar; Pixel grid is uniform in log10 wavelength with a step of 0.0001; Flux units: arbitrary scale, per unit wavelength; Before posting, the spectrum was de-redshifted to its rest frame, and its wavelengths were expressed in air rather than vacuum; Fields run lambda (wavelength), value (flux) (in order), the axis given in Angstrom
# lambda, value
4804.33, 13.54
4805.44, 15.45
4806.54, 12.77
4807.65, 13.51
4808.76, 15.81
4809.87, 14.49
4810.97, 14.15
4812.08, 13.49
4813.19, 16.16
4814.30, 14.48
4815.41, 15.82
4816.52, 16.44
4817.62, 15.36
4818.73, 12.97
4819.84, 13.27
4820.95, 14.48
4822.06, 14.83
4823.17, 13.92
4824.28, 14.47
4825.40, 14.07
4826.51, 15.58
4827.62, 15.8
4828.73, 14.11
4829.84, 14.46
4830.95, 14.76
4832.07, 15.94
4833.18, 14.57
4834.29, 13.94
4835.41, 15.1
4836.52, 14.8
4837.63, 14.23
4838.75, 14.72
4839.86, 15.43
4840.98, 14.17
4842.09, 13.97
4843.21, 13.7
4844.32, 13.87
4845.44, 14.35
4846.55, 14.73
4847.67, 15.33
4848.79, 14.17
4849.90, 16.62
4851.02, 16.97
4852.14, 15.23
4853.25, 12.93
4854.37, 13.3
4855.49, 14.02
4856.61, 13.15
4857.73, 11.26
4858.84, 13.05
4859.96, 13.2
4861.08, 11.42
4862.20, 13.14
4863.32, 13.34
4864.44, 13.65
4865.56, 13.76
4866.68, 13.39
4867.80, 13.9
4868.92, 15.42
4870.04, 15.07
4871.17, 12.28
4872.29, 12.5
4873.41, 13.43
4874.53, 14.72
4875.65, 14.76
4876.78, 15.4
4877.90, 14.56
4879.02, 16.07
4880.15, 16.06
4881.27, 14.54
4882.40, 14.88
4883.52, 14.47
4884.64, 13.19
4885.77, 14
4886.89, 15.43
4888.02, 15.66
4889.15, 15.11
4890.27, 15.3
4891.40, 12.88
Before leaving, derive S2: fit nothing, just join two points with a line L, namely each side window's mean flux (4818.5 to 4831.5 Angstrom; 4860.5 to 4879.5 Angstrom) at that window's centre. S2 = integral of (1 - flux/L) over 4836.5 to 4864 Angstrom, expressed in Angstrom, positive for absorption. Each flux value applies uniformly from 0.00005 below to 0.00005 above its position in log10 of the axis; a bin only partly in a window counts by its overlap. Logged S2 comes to 0.2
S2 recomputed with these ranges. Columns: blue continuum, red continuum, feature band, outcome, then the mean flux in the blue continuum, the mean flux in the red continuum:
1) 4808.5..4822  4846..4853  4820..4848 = 0.9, 14.7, 15.4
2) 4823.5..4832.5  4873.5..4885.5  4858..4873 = 1.5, 14.8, 14.8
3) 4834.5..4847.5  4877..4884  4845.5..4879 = 1.9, 14.5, 15.1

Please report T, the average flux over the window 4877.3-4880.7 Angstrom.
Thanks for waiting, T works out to 15.6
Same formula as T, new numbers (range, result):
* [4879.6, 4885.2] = 14.6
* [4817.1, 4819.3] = 14.1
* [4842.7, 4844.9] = 13.8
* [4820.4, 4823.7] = 14.4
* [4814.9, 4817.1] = 16.2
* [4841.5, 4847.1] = 14.1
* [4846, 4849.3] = 14.7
